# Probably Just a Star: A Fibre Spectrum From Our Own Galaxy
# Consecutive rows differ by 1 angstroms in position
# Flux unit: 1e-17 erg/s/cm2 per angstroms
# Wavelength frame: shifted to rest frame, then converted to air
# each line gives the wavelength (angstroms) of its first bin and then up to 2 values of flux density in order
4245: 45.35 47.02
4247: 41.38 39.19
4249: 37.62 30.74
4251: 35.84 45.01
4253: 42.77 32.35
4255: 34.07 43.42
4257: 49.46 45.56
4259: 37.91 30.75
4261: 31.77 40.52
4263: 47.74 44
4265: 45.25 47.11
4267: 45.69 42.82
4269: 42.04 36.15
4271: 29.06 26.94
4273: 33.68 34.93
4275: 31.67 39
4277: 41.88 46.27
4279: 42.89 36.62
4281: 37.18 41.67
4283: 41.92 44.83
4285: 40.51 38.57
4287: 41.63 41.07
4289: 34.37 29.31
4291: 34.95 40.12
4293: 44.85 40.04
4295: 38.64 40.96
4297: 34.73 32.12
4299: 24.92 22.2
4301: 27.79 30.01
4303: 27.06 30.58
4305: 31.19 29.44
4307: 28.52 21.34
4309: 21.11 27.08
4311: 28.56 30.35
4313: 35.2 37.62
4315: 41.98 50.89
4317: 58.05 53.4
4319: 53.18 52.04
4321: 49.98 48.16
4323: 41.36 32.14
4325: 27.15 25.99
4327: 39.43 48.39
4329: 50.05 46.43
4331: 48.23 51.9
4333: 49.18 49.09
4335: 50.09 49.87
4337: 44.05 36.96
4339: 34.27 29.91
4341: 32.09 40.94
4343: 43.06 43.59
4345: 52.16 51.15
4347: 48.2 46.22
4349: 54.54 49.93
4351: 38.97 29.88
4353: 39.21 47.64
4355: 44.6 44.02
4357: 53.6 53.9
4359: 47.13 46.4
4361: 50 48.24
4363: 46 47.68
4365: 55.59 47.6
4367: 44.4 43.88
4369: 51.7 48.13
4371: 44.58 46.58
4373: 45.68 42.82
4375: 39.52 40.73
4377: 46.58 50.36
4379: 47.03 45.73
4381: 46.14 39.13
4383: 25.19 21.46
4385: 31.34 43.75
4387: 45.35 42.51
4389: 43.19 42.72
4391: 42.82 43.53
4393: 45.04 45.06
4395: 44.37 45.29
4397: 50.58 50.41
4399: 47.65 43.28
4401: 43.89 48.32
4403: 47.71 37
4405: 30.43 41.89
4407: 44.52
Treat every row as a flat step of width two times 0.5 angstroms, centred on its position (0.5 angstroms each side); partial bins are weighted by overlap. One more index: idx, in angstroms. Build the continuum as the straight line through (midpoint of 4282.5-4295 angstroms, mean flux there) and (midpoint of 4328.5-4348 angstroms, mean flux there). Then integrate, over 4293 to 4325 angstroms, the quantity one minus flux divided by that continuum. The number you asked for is 4.3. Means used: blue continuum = 39.3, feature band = 36.1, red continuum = 44.8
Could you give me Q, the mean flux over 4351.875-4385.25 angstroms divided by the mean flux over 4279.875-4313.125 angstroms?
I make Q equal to 1.32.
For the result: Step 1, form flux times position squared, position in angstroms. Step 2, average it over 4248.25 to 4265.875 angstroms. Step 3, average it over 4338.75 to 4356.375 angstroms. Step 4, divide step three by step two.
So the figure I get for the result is 1.12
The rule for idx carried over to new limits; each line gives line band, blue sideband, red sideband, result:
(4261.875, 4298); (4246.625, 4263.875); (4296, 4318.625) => -2.91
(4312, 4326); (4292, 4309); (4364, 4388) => -3.75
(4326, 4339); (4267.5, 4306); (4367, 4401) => -2.02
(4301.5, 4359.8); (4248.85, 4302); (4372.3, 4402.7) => -1.17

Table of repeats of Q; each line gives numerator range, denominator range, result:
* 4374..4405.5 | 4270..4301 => 1.16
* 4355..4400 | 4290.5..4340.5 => 1.17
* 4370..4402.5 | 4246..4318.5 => 1.16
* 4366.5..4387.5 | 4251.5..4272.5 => 1.06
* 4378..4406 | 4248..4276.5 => 1.09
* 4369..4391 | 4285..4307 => 1.24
